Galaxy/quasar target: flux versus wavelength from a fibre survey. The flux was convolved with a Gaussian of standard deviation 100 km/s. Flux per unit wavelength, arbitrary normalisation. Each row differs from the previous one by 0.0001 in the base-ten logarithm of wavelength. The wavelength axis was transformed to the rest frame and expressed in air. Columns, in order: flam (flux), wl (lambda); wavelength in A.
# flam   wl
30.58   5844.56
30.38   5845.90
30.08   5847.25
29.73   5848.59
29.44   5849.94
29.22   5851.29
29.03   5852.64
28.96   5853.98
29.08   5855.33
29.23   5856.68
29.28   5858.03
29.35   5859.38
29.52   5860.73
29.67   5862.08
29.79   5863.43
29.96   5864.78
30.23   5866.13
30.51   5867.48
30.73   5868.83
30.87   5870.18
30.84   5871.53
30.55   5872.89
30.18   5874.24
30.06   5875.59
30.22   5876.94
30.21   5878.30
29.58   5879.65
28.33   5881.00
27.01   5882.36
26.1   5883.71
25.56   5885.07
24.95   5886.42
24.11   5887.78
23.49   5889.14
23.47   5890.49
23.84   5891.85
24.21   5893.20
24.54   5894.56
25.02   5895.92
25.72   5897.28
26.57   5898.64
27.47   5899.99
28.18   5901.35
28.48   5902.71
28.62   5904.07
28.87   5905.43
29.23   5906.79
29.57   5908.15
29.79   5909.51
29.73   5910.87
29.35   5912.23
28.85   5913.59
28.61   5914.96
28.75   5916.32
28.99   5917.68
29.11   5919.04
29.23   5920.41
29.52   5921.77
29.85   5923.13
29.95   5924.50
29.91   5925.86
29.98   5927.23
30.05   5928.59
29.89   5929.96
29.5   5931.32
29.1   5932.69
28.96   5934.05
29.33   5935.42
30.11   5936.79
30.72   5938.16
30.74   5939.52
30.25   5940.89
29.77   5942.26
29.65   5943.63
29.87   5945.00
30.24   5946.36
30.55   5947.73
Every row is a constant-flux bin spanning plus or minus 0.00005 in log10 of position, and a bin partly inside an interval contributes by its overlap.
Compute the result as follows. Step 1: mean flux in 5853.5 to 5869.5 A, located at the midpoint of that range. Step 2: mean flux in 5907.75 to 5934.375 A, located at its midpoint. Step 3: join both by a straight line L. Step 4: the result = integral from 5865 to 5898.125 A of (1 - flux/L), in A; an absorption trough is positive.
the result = 2.32 A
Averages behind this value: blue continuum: 29.7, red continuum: 29.4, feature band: 27.5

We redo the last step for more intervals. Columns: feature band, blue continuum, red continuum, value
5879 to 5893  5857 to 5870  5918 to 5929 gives 2.0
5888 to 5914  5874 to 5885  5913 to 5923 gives 1.7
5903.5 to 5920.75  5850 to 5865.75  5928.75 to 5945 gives 0.3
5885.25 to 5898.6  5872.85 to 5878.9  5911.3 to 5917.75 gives 2.3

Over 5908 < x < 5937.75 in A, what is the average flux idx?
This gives 29.5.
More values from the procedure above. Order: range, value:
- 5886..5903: 25.3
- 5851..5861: 29.2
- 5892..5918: 27.8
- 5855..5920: 28.3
